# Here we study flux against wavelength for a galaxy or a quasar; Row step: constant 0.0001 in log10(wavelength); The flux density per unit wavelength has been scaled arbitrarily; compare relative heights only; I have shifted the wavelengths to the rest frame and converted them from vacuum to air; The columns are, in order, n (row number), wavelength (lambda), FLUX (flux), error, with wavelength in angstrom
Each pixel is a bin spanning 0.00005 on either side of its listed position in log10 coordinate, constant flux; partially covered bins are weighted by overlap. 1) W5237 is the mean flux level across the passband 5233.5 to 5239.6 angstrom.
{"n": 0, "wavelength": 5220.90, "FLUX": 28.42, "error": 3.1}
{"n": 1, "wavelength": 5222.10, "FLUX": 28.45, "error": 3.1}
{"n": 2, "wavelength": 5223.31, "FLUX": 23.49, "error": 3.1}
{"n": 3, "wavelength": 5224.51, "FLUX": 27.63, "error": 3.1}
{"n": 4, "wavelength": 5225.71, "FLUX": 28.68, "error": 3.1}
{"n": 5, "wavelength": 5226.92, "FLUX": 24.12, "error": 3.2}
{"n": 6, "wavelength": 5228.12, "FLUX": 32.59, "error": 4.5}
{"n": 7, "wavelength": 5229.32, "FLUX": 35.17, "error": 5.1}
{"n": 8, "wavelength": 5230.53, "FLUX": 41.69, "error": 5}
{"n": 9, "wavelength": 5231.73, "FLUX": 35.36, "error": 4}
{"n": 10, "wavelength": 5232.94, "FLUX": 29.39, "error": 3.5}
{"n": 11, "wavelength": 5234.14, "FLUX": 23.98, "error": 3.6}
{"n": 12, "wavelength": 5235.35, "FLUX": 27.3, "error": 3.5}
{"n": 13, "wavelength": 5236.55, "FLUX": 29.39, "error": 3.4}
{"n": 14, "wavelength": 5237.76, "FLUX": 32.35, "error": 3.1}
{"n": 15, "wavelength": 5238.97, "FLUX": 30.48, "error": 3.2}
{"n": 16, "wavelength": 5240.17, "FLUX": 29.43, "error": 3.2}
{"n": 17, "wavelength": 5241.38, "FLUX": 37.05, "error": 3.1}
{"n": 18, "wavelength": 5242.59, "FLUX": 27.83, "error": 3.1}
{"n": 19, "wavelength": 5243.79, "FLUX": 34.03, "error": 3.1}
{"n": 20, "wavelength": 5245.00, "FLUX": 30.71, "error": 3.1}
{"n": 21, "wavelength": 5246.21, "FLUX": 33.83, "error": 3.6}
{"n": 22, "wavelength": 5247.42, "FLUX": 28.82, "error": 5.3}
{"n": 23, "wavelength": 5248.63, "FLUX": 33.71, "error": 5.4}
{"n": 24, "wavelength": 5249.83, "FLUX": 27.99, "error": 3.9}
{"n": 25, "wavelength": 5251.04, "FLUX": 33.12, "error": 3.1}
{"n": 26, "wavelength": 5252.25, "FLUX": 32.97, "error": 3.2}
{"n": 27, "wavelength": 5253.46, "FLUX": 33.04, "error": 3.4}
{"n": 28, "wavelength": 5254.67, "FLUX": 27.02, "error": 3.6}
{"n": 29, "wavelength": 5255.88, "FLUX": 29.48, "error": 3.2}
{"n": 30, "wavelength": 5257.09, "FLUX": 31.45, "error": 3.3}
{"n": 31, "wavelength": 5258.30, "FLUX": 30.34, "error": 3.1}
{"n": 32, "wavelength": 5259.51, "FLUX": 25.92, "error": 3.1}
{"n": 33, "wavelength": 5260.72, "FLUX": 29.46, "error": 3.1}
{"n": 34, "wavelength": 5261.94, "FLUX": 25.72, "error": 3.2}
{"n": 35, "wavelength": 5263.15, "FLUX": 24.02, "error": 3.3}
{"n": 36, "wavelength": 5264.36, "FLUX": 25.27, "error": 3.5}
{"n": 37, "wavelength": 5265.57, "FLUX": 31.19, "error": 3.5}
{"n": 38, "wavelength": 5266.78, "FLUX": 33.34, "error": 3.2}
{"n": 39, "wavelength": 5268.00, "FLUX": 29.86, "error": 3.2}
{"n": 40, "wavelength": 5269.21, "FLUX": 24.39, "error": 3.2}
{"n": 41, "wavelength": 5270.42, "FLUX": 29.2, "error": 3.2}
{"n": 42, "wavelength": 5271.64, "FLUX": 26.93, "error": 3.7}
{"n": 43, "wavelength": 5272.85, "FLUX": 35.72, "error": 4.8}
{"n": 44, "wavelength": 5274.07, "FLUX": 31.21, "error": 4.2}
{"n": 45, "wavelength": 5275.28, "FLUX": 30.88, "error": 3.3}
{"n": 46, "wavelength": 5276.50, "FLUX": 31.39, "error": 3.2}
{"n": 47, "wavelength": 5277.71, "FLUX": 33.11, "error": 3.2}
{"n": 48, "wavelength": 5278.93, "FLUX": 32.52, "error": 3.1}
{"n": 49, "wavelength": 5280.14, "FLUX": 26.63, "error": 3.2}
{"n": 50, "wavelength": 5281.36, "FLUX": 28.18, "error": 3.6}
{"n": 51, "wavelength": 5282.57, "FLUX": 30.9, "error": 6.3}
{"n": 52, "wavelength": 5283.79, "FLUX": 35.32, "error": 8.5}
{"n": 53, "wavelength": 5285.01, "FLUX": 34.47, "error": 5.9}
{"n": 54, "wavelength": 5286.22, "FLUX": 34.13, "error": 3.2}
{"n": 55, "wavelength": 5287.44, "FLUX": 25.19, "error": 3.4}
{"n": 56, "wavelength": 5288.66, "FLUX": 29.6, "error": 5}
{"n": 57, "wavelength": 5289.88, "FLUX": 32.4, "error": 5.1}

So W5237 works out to 28.7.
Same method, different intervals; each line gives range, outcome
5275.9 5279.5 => 32.3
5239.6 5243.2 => 31.5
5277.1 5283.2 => 30.3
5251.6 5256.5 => 30.6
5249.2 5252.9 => 31.5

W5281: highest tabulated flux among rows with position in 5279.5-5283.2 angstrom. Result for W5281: 30.9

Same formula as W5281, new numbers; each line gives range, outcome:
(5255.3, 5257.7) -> 31.45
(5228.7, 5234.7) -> 41.69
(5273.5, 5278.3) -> 33.11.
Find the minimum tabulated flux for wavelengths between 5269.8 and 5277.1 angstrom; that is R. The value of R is 26.93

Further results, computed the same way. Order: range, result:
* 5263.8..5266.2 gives 25.27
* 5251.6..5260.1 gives 25.92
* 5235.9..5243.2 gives 27.83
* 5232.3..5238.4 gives 23.98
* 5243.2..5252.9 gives 27.99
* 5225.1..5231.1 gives 24.12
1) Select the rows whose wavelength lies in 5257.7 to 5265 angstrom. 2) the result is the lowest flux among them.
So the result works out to 24.02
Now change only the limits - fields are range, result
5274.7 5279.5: 30.88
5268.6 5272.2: 24.39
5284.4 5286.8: 34.13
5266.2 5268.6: 29.86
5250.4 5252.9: 32.97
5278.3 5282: 26.63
